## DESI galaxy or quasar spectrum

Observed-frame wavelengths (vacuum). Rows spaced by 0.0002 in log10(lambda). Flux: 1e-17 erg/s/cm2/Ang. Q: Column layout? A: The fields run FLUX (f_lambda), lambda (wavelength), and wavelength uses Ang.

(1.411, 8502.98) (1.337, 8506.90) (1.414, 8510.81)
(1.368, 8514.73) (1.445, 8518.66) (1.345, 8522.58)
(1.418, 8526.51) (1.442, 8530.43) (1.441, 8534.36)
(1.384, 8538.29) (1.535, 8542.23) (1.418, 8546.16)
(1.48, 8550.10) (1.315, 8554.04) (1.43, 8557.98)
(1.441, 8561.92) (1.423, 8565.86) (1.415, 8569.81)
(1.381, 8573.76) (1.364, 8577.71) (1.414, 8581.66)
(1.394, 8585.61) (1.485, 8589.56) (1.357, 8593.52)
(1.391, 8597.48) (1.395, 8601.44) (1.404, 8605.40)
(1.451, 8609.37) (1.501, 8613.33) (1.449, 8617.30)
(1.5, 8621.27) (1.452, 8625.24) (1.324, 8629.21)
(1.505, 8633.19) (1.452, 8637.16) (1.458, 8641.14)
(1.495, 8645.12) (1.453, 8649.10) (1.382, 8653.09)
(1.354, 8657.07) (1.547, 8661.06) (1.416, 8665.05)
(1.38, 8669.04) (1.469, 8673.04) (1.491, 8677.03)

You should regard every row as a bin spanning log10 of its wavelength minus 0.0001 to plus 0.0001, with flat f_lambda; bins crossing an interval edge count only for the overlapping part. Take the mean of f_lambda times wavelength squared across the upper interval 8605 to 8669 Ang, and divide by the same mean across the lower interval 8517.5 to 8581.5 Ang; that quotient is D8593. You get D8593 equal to 1.0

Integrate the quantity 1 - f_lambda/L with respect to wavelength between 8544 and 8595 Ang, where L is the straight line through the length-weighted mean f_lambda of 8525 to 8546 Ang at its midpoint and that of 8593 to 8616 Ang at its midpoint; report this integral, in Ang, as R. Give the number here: 0.8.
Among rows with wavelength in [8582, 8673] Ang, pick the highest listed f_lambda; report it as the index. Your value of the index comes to 1.547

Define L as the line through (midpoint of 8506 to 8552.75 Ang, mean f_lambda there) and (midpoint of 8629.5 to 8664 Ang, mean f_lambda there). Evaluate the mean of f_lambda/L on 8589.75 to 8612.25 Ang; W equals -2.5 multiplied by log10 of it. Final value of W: 0.02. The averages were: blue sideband 1.42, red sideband 1.45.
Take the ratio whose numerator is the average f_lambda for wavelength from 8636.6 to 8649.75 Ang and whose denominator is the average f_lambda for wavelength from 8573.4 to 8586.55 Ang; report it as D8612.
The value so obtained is 1.1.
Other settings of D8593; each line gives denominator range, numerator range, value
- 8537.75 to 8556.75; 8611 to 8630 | 1.03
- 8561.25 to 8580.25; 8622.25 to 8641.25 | 1.04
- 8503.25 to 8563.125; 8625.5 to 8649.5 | 1.05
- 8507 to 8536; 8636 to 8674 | 1.06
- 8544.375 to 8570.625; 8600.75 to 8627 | 1.04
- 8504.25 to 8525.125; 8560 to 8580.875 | 1.03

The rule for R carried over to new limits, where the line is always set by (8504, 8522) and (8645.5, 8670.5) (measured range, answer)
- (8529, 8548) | -0.7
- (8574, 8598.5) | 0.1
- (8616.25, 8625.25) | -0.3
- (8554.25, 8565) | -0.1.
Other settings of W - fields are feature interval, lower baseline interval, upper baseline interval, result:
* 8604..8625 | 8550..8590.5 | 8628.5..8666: -0.03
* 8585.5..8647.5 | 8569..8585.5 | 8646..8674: -0.02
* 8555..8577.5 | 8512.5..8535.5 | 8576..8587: -0.01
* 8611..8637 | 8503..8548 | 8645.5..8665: -0.02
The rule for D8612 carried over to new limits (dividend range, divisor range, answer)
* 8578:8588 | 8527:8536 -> 0.97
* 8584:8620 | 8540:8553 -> 0.98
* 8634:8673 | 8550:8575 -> 1.02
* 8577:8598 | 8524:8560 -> 0.98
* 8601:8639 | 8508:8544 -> 1.02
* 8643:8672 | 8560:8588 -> 1.02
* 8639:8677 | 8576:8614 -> 1.02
